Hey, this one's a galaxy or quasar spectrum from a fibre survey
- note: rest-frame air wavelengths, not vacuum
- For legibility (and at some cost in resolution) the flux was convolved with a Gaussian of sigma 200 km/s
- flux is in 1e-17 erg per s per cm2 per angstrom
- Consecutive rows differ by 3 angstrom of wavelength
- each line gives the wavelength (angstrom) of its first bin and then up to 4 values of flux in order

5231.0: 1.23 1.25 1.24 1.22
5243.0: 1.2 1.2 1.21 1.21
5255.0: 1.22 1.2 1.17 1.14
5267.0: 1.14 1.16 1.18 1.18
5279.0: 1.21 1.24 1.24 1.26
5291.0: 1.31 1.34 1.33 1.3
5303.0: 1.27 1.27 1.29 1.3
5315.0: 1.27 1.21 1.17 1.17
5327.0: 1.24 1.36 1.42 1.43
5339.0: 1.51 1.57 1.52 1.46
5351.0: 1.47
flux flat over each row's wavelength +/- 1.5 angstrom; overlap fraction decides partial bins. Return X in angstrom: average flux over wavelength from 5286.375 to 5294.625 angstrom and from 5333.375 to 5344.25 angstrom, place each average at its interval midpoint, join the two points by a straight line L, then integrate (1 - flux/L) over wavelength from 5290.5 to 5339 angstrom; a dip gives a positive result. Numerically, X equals 3.4 angstrom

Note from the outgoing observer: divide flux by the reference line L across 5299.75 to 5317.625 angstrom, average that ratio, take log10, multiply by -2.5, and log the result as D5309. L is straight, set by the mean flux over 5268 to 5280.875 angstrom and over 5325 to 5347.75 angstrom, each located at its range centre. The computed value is 0.04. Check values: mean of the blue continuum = 1.18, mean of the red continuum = 1.43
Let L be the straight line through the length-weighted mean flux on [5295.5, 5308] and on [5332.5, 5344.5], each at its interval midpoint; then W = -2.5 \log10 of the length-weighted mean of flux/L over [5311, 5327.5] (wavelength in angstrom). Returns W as 0.14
